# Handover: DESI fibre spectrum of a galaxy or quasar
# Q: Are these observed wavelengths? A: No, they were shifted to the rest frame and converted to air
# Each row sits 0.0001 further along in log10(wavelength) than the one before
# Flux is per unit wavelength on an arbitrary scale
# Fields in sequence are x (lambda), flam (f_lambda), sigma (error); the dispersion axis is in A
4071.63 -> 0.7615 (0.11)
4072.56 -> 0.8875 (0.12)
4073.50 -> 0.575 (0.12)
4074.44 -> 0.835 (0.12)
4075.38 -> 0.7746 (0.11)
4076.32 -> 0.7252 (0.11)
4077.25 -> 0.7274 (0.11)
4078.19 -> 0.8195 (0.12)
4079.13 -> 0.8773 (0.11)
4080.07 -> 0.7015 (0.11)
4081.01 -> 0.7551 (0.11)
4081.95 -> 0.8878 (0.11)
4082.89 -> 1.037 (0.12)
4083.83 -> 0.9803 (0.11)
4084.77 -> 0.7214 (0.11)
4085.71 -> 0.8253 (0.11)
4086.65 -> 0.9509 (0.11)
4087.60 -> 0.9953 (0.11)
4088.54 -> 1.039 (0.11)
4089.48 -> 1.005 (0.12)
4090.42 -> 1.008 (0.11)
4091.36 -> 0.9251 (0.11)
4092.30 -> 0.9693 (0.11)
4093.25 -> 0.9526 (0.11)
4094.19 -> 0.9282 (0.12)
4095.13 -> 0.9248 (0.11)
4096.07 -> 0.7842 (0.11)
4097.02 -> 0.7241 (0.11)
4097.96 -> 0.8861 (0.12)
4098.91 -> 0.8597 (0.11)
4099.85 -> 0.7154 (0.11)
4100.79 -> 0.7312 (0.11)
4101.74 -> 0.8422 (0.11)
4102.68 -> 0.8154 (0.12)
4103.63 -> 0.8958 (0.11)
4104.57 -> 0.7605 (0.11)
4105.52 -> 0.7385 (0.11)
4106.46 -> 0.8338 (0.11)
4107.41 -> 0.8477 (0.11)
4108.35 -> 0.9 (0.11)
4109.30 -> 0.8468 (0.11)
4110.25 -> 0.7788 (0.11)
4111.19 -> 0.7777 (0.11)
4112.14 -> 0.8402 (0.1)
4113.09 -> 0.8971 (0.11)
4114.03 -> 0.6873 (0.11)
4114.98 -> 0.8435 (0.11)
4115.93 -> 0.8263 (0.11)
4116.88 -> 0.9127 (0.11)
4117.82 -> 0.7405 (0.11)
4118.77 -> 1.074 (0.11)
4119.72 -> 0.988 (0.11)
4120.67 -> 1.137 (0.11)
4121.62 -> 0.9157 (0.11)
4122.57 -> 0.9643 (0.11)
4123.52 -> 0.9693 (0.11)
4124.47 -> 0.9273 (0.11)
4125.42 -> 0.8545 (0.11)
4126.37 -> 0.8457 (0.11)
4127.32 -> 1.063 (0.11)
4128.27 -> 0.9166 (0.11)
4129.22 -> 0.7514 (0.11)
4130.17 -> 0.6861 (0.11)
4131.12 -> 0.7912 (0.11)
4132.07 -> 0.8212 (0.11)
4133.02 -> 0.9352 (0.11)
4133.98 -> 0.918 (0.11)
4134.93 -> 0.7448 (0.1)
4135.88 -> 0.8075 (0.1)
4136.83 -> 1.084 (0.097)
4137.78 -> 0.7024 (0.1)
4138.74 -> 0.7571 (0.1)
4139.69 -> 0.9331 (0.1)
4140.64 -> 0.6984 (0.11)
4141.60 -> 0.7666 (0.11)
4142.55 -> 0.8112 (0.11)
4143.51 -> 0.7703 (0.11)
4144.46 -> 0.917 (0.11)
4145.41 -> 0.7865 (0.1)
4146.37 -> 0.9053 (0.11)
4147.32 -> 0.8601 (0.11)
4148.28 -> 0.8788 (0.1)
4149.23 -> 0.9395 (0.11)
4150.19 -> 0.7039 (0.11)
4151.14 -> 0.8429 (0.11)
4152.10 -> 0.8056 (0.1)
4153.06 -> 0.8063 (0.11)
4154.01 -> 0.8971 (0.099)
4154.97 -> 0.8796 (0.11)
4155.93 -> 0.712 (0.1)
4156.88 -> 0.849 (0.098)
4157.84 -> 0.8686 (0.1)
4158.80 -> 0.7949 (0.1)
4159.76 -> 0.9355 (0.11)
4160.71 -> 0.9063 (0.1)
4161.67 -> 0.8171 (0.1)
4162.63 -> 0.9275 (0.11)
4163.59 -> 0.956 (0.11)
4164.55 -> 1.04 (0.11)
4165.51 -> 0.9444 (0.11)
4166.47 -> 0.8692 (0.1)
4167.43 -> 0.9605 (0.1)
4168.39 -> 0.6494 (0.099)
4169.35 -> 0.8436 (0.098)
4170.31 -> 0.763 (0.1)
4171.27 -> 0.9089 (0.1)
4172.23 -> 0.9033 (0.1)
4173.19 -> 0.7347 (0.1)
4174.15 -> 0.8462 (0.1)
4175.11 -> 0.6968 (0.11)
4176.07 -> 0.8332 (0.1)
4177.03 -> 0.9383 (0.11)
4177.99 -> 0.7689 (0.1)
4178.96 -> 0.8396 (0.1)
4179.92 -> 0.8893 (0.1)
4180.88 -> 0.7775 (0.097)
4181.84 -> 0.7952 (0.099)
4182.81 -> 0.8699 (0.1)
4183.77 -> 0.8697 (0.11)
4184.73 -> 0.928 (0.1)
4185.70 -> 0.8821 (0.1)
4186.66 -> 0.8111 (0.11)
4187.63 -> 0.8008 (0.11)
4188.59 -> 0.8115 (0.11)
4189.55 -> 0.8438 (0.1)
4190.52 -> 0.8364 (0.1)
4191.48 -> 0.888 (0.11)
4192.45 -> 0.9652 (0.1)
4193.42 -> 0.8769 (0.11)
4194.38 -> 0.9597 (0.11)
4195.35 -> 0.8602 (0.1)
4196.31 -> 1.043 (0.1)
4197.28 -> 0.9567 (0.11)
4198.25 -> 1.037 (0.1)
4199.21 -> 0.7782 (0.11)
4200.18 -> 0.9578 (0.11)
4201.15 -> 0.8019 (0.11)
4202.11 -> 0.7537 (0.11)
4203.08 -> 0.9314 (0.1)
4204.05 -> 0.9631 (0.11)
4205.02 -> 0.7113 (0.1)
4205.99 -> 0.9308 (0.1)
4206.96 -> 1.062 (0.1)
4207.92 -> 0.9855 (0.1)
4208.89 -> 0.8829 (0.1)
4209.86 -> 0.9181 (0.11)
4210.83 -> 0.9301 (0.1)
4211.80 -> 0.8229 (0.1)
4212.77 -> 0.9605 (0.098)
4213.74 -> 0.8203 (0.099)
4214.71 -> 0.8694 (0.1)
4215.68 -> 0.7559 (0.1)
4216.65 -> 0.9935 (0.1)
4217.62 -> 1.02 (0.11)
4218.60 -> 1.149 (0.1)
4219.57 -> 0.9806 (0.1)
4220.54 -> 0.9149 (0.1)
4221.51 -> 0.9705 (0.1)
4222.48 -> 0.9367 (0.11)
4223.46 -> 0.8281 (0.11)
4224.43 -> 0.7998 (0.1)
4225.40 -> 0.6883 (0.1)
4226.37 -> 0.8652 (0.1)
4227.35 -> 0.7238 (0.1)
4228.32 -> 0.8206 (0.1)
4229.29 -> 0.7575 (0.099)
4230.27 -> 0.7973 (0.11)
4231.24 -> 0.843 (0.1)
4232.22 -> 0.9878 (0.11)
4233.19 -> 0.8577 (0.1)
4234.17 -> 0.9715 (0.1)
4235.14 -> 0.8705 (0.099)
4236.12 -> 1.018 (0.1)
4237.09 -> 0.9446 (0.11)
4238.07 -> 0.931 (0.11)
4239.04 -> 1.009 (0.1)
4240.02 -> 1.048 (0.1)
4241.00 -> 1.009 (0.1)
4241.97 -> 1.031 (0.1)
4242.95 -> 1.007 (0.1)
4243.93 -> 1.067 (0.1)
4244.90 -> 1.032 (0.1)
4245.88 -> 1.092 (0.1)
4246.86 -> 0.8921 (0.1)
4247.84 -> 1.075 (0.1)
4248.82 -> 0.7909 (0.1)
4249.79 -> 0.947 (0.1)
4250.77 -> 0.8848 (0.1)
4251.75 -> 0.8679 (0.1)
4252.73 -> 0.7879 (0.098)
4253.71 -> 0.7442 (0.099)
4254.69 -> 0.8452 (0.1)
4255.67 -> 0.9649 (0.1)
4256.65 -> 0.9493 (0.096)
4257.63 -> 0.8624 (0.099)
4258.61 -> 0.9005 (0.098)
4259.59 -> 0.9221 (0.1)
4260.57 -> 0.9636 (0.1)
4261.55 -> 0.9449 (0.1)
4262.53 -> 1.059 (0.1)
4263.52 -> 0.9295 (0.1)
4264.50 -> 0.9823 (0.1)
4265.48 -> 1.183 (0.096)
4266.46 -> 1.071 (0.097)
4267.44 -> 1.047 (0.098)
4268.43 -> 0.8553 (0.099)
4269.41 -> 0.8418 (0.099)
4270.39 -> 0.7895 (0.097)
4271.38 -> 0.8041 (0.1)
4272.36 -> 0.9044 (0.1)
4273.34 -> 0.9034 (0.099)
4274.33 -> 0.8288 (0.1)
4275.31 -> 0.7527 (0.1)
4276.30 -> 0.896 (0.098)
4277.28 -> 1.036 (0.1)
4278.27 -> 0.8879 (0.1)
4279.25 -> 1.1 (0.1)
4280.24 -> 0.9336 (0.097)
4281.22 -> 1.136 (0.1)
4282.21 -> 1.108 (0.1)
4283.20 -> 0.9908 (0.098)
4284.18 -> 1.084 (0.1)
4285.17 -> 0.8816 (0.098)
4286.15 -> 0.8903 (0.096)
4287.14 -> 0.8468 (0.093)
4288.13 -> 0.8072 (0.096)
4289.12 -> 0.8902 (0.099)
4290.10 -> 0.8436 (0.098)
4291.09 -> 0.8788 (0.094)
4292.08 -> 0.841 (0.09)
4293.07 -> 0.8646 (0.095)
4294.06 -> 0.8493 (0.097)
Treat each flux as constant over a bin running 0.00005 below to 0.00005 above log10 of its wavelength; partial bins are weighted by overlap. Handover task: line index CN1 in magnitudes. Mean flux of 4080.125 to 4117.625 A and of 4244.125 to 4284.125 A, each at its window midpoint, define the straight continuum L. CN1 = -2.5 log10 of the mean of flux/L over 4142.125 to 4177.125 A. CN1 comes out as 0.05 mag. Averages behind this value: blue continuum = 0.86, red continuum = 0.94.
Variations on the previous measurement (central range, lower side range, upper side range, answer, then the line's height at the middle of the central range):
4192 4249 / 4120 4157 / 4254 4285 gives -0.01 mag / 0.914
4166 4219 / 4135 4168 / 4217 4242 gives 0.01 mag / 0.885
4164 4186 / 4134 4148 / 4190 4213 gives 0.03 mag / 0.873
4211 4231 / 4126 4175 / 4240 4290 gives 0.04 mag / 0.905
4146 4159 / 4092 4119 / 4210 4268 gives 0.04 mag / 0.868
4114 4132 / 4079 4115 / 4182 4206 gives -0.03 mag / 0.864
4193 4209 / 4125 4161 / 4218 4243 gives -0.03 mag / 0.888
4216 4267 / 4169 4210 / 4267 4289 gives -0.04 mag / 0.901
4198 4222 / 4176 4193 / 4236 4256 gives -0.03 mag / 0.893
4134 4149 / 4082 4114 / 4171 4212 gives 0.05 mag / 0.871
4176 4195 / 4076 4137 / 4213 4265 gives 0.05 mag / 0.899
